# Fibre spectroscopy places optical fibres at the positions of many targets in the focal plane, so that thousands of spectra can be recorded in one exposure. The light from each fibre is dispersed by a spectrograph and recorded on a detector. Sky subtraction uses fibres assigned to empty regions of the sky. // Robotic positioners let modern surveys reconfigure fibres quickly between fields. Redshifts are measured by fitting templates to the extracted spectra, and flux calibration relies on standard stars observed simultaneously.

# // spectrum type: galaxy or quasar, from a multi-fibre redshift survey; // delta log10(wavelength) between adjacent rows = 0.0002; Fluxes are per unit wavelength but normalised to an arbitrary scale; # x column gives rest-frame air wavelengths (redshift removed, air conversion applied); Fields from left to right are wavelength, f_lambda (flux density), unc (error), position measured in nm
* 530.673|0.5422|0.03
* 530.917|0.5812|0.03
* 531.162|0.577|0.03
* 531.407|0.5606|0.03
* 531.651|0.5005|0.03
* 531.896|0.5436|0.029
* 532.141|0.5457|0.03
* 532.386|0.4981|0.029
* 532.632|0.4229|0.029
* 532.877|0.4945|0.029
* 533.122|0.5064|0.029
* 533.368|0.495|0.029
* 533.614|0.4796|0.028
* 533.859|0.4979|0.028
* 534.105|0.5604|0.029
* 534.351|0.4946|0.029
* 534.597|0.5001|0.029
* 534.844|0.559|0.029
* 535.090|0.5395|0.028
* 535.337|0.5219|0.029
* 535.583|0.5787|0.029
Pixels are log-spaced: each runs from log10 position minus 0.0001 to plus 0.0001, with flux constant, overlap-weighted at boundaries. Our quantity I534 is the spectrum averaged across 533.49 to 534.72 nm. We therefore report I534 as 0.507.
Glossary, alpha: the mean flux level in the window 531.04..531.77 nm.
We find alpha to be 0.547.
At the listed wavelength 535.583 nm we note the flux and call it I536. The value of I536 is 0.5787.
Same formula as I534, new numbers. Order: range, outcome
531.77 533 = 0.501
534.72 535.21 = 0.549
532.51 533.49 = 0.48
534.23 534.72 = 0.497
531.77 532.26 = 0.544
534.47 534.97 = 0.529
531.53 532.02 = 0.522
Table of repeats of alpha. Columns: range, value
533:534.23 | 0.508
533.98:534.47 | 0.528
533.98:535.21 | 0.531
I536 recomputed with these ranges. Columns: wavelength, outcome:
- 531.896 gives 0.5436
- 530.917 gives 0.5812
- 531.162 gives 0.577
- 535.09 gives 0.5395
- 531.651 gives 0.5005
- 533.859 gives 0.4979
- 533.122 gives 0.5064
